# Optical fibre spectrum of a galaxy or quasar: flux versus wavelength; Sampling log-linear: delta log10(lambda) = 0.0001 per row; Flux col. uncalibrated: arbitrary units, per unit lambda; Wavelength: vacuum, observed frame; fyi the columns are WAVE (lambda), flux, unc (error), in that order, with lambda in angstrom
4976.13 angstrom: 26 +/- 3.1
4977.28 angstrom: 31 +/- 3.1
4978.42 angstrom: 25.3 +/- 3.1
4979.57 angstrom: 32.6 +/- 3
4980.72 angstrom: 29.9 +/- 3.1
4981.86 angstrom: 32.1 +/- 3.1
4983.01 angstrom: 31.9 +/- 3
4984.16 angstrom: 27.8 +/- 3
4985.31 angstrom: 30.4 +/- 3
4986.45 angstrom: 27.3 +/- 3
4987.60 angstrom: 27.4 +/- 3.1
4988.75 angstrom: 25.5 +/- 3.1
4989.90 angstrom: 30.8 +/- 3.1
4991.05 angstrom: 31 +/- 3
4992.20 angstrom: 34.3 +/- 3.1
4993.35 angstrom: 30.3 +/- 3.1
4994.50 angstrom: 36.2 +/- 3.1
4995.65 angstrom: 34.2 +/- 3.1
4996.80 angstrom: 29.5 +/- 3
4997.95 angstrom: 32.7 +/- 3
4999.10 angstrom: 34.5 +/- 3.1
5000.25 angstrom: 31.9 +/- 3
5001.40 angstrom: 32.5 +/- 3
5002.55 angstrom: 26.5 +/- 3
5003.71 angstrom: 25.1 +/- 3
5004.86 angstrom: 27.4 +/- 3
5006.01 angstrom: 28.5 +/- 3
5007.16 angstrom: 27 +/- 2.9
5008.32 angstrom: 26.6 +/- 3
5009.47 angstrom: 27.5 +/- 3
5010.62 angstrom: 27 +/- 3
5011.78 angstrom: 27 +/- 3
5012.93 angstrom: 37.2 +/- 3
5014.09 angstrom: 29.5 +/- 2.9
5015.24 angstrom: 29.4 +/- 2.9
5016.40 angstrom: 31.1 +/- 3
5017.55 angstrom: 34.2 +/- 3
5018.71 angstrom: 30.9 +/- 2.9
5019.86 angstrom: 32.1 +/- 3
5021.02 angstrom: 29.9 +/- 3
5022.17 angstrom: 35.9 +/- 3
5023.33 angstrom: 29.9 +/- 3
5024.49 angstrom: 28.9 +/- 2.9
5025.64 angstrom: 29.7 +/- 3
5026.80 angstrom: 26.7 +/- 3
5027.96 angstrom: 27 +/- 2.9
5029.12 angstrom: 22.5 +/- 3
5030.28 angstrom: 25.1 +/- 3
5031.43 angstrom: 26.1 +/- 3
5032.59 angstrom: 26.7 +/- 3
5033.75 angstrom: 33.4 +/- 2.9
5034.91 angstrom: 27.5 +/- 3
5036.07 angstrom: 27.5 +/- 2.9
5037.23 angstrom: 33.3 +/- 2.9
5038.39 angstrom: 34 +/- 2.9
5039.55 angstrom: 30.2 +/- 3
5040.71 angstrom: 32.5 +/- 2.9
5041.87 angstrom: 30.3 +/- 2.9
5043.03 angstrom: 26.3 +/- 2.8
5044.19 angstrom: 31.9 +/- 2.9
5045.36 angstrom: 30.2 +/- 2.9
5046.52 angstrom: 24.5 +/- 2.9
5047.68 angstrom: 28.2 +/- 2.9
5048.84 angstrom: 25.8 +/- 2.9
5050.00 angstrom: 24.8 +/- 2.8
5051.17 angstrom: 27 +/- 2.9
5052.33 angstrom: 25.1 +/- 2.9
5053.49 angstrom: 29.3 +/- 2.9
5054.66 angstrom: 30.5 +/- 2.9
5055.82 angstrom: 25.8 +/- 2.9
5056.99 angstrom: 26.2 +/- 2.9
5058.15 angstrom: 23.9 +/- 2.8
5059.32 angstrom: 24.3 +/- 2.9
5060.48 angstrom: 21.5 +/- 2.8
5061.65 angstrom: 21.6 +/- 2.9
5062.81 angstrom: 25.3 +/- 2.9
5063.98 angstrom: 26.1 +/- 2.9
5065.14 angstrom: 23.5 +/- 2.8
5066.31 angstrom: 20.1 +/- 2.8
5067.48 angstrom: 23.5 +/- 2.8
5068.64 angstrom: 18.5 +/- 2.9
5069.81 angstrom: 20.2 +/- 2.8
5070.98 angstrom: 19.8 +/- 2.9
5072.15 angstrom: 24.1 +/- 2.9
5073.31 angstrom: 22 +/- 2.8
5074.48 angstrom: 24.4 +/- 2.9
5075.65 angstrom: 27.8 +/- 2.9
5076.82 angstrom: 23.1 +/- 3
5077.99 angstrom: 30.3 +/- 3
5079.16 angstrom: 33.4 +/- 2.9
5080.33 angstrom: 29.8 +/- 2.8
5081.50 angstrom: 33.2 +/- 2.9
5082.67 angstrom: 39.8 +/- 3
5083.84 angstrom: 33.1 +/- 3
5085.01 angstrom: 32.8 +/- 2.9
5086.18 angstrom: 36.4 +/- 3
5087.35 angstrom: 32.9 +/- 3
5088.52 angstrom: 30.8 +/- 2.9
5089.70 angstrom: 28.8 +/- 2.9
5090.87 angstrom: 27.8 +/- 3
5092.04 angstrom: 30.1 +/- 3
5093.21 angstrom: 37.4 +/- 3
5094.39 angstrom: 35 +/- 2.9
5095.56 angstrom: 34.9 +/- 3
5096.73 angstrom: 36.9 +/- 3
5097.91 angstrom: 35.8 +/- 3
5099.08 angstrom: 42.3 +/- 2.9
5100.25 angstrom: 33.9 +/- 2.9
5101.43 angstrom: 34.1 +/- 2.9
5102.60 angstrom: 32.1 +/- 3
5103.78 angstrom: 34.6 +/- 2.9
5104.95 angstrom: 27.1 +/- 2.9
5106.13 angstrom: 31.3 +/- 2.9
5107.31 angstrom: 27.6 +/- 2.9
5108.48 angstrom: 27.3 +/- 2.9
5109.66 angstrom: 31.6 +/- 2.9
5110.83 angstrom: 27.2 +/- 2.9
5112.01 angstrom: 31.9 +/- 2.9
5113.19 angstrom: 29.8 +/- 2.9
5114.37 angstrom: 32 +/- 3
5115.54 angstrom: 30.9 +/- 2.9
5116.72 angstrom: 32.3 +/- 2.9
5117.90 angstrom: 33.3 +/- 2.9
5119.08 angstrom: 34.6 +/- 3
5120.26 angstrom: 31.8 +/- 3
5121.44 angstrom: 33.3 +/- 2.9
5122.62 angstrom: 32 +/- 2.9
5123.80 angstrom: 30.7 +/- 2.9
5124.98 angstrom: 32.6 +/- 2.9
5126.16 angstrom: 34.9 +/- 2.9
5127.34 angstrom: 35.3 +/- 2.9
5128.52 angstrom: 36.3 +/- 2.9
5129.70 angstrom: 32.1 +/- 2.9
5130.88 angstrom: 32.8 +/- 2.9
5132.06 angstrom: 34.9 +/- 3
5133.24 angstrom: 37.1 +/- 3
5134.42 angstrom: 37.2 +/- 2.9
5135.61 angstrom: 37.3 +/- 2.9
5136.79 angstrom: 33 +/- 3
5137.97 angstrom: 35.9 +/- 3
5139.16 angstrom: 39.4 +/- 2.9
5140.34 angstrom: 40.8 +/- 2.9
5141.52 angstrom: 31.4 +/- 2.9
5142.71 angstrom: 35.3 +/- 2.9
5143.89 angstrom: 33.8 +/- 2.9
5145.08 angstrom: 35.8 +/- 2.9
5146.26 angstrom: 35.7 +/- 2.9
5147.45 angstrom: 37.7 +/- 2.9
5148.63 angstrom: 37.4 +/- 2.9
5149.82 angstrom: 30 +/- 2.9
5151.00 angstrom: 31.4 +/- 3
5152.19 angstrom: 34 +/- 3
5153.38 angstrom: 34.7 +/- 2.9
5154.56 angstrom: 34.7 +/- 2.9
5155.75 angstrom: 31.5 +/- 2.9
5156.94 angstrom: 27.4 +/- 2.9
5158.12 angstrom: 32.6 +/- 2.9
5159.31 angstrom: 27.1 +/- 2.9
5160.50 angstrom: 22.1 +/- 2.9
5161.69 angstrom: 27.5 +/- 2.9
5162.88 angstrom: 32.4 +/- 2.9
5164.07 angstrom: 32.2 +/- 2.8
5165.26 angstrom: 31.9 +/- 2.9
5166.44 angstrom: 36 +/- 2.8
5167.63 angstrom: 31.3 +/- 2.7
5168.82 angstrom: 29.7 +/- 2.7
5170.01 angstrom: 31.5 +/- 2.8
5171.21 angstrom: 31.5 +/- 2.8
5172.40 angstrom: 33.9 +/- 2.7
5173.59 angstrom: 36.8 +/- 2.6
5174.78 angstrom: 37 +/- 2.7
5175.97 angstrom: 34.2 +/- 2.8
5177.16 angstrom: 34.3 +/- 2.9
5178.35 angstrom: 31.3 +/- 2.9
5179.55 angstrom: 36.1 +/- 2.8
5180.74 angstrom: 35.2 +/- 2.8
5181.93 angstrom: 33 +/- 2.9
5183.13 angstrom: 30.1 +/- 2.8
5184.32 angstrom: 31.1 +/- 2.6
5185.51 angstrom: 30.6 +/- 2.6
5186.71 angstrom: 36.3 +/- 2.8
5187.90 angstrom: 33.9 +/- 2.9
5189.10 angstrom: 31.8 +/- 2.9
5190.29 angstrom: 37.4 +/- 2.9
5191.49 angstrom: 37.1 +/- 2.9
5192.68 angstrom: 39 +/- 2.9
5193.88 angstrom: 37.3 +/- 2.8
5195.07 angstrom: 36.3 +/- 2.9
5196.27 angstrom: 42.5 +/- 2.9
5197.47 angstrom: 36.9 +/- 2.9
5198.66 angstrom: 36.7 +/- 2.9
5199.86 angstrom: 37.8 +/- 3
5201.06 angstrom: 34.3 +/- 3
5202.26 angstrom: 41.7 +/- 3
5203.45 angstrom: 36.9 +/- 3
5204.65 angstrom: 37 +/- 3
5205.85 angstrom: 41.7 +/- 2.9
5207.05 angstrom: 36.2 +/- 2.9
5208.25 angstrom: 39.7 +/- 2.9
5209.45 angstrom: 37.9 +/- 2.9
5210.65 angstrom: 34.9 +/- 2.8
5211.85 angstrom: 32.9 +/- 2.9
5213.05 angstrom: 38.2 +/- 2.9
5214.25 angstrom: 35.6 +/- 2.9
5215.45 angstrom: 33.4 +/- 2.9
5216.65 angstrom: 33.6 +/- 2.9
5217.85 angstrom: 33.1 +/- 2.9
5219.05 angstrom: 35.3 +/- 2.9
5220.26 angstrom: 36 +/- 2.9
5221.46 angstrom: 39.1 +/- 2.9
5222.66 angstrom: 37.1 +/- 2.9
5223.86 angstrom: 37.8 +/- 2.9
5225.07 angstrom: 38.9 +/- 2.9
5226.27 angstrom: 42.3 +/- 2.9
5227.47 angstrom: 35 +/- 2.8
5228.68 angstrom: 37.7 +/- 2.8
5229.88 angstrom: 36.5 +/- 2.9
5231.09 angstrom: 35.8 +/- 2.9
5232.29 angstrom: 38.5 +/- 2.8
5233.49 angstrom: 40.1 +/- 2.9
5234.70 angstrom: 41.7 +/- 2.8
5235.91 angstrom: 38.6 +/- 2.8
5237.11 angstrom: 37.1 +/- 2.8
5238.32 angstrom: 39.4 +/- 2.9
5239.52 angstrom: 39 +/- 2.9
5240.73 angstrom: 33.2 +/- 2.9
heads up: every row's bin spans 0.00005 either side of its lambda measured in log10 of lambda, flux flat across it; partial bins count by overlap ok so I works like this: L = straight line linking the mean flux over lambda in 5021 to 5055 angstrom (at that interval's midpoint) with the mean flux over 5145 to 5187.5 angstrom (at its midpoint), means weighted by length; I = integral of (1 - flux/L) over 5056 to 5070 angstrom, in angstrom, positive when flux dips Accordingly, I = 3.03 angstrom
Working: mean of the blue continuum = 28.7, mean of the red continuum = 32.6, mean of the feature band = 23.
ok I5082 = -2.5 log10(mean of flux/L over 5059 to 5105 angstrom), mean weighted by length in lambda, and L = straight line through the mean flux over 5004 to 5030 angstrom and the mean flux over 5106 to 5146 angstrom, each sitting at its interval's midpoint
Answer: 0.09 mag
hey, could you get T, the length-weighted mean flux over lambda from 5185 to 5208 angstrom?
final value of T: 37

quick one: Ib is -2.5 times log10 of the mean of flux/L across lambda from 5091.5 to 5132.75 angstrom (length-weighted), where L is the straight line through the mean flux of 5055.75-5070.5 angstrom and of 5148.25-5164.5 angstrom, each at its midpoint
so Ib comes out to -0.21 mag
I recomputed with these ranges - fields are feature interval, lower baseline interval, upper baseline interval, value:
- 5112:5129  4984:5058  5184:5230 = 0.22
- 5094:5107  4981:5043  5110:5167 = -0.83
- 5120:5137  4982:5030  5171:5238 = -0.14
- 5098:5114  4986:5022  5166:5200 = 0.50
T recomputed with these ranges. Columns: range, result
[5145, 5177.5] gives 32.5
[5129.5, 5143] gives 35.7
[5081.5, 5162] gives 33.2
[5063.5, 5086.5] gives 27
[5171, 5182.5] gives 34.5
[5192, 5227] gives 37.2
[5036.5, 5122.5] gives 29.4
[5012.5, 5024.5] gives 31.8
